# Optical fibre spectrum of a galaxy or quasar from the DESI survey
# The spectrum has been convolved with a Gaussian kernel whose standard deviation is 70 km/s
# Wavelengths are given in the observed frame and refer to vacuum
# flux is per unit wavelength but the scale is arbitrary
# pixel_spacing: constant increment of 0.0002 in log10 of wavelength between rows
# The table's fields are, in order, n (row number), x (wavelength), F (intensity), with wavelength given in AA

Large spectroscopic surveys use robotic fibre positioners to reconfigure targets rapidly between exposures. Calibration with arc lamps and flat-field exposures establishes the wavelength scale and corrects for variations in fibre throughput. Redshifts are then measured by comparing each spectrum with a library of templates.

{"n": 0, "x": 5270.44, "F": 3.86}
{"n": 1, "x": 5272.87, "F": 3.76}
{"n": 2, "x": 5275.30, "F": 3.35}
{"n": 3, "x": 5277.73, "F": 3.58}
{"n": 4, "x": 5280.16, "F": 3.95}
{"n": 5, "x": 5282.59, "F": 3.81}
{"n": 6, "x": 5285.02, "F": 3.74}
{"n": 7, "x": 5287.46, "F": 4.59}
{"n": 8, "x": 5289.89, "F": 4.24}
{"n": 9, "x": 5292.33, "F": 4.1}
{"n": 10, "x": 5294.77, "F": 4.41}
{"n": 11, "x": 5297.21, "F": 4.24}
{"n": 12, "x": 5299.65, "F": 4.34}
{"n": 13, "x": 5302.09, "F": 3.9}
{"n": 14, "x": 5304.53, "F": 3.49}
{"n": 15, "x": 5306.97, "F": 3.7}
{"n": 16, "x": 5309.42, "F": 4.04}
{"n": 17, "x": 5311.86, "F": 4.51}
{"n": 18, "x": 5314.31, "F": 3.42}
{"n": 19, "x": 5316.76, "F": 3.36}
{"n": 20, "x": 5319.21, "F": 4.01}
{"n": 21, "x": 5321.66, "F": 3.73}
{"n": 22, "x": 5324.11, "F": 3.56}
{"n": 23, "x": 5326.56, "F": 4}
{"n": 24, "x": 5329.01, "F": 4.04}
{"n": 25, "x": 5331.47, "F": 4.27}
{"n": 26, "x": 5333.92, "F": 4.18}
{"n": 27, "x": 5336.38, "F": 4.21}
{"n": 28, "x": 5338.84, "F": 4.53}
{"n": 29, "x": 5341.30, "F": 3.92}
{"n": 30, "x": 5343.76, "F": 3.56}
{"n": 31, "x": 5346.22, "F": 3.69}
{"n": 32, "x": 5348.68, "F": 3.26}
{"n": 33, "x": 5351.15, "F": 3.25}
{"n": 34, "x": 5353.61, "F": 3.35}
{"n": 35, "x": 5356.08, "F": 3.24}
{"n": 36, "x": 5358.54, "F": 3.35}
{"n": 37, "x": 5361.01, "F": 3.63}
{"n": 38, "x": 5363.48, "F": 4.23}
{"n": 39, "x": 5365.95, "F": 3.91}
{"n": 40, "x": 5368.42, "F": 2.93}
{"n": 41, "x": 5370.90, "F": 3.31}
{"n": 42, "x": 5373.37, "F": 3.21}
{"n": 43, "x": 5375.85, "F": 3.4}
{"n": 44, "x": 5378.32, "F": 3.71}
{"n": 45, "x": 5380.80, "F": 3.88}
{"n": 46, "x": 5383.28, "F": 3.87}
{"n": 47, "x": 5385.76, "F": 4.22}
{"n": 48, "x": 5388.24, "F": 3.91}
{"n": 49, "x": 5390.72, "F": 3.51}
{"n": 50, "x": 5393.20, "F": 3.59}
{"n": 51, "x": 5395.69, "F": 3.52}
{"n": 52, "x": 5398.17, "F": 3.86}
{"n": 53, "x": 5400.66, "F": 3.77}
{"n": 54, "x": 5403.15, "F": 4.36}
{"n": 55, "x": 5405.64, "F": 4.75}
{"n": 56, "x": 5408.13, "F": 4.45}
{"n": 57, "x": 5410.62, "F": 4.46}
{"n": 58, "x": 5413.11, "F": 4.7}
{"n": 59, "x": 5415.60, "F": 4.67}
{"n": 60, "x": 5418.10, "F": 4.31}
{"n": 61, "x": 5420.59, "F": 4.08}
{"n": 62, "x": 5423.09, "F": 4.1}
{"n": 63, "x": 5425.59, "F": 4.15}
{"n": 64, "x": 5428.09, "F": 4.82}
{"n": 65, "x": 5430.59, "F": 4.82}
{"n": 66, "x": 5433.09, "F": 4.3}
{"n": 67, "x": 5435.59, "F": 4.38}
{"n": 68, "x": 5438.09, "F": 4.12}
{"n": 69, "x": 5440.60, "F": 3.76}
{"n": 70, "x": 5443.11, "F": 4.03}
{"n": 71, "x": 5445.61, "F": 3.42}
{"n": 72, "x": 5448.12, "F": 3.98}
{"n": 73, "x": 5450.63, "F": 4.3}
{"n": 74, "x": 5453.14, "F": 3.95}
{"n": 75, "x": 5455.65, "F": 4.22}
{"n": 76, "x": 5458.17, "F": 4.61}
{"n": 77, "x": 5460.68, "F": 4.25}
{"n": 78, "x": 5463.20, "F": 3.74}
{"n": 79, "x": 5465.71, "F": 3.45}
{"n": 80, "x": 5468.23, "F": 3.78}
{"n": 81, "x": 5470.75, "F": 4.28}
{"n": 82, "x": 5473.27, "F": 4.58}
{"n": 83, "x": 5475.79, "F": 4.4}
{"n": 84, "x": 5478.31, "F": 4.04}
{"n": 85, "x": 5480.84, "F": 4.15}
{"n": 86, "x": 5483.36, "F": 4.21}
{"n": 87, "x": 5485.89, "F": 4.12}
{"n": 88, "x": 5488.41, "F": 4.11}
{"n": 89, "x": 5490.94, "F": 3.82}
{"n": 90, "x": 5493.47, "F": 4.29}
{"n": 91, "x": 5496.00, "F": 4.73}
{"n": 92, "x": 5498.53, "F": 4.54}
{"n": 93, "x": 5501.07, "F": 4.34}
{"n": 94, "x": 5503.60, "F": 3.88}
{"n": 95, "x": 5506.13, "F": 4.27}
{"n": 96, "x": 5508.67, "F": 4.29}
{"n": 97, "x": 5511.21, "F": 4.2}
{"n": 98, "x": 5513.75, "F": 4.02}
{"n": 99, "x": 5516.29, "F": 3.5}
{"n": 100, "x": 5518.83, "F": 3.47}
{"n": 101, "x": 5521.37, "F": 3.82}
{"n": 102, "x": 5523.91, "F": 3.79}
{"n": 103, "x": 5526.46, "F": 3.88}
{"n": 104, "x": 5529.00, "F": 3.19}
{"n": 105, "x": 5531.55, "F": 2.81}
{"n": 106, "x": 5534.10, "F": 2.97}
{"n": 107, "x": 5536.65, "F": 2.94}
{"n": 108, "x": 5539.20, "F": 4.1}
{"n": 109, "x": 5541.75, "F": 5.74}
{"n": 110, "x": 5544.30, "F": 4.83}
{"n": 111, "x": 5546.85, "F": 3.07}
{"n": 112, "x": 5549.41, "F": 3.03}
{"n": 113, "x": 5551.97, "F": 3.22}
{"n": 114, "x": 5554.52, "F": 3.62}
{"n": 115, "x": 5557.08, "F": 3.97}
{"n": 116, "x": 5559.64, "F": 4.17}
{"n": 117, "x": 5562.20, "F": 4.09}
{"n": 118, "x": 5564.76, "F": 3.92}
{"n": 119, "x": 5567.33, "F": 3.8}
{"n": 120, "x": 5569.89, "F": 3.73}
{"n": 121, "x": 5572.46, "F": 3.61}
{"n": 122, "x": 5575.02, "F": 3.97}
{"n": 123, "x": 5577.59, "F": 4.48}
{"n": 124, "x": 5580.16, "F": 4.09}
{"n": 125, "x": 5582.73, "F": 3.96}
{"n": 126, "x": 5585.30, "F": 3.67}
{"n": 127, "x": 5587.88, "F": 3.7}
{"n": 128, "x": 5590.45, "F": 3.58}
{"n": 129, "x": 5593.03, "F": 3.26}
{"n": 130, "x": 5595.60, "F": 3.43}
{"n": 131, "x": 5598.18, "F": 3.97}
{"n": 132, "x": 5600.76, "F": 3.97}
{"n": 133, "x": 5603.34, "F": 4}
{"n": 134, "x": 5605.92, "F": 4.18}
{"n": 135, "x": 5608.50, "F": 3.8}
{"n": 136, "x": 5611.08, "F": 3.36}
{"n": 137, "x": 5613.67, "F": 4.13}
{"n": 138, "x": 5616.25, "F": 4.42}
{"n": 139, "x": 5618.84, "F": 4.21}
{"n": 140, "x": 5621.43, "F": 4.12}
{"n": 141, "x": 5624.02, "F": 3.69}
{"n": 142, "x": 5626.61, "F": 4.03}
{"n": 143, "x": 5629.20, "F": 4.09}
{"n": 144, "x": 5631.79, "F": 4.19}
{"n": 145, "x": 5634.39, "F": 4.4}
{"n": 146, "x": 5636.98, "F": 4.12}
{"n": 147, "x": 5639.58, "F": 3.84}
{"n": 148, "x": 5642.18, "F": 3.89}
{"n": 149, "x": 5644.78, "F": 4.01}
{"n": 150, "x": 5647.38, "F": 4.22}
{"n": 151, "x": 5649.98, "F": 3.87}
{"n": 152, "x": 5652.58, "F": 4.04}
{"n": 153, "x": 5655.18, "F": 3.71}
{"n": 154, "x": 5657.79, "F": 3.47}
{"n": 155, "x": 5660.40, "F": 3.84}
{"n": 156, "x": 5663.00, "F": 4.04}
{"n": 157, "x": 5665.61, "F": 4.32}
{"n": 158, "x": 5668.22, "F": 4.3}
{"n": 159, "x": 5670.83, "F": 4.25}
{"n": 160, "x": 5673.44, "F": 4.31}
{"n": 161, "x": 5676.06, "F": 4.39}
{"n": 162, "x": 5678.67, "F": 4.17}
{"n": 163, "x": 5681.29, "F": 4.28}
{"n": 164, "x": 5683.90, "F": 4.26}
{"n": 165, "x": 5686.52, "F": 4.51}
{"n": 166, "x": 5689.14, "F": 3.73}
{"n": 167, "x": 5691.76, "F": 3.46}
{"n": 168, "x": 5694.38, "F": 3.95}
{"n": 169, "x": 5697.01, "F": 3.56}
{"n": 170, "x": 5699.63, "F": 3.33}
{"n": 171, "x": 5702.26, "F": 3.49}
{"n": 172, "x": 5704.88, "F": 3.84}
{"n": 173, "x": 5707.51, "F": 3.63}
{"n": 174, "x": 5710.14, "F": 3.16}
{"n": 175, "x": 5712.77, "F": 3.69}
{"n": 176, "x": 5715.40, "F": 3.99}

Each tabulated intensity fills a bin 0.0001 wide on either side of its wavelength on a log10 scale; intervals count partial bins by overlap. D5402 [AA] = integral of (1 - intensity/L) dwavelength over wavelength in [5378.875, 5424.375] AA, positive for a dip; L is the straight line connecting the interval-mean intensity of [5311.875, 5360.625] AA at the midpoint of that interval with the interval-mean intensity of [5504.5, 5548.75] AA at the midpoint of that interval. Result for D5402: -4.1 AA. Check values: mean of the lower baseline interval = 3.75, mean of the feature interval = 4.11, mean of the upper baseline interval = 3.81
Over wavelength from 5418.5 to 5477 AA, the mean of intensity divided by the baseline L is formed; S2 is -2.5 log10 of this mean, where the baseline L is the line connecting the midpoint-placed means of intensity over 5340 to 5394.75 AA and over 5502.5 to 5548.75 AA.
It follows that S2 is -0.13 mag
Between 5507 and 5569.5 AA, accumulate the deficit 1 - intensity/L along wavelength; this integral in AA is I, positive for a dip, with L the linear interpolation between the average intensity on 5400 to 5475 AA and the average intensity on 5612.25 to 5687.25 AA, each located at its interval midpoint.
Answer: 5.9 AA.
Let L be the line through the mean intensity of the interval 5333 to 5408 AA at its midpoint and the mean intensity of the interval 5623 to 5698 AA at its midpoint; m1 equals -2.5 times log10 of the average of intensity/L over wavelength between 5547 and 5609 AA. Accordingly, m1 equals 0.05 mag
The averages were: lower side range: 3.75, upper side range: 4.04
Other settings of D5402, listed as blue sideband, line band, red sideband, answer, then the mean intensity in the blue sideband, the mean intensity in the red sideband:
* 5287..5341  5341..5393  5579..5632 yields 5.5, 4.03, 3.89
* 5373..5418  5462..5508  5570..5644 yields -2.0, 4.01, 3.93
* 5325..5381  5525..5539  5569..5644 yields 2.3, 3.69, 3.93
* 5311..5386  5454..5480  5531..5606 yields -2.5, 3.72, 3.8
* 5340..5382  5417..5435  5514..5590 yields -3.8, 3.52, 3.77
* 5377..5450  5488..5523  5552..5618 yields -0.9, 4.12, 3.87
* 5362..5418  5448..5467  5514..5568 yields -1.2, 3.93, 3.72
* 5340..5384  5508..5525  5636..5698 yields -0.3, 3.54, 4.02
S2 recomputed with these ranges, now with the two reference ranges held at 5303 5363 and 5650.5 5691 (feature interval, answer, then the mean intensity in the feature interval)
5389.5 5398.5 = 0.07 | 3.6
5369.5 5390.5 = 0.04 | 3.67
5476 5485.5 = -0.07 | 4.16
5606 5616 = 0.04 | 3.88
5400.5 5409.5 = -0.15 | 4.4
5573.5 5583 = -0.03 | 4.13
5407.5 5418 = -0.18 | 4.55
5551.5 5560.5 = 0.06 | 3.77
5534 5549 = 0.00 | 3.97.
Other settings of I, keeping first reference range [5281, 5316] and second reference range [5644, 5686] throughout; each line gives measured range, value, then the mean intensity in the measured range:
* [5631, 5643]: 0.0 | 4.09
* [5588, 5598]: 1.4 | 3.52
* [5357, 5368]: 0.9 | 3.7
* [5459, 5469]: 0.5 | 3.84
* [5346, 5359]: 2.3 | 3.33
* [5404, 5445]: -3.0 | 4.35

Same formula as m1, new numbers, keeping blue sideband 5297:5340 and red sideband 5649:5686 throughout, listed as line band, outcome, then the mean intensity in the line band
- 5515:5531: 0.13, 3.57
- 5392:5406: 0.02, 3.93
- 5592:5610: 0.07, 3.81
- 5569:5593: 0.06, 3.83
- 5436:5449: 0.03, 3.89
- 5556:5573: 0.04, 3.91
